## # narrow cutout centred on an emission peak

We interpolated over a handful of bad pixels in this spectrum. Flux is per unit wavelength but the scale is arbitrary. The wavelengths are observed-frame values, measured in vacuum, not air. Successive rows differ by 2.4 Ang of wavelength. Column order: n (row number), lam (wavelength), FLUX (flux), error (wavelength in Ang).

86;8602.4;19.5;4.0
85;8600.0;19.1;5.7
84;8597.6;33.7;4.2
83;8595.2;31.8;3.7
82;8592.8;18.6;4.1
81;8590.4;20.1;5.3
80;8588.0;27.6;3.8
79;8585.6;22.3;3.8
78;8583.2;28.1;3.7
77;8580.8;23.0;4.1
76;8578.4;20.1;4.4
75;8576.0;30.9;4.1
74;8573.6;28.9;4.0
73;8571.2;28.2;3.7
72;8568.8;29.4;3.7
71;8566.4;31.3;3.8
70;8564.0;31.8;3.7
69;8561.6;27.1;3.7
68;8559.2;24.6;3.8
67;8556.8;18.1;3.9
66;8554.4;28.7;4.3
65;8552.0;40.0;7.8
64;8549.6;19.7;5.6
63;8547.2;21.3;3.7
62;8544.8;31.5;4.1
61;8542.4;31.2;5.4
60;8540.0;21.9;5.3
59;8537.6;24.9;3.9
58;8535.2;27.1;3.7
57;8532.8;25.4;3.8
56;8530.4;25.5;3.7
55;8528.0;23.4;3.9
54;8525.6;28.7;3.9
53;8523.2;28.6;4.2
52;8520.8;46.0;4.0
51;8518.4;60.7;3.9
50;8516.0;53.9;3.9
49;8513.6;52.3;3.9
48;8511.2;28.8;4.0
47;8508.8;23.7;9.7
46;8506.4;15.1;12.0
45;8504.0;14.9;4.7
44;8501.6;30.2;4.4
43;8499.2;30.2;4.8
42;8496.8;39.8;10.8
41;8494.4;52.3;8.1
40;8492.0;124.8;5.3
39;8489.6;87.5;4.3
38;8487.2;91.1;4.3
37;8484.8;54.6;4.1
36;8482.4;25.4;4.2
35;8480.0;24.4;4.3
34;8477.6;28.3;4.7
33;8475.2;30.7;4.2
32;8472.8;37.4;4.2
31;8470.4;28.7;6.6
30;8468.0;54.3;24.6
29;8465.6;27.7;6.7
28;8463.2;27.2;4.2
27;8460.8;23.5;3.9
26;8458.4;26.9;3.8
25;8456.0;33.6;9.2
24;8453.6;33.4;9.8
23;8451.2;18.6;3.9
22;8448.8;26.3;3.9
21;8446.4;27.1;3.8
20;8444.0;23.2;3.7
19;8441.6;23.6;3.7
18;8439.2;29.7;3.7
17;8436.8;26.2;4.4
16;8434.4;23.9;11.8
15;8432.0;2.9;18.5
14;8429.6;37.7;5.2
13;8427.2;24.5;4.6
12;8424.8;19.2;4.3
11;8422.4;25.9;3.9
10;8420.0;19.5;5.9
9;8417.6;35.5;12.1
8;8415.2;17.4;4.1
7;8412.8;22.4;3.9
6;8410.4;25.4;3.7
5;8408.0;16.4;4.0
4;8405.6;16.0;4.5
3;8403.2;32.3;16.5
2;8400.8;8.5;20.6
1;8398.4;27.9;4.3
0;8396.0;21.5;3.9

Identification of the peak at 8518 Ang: [N II]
